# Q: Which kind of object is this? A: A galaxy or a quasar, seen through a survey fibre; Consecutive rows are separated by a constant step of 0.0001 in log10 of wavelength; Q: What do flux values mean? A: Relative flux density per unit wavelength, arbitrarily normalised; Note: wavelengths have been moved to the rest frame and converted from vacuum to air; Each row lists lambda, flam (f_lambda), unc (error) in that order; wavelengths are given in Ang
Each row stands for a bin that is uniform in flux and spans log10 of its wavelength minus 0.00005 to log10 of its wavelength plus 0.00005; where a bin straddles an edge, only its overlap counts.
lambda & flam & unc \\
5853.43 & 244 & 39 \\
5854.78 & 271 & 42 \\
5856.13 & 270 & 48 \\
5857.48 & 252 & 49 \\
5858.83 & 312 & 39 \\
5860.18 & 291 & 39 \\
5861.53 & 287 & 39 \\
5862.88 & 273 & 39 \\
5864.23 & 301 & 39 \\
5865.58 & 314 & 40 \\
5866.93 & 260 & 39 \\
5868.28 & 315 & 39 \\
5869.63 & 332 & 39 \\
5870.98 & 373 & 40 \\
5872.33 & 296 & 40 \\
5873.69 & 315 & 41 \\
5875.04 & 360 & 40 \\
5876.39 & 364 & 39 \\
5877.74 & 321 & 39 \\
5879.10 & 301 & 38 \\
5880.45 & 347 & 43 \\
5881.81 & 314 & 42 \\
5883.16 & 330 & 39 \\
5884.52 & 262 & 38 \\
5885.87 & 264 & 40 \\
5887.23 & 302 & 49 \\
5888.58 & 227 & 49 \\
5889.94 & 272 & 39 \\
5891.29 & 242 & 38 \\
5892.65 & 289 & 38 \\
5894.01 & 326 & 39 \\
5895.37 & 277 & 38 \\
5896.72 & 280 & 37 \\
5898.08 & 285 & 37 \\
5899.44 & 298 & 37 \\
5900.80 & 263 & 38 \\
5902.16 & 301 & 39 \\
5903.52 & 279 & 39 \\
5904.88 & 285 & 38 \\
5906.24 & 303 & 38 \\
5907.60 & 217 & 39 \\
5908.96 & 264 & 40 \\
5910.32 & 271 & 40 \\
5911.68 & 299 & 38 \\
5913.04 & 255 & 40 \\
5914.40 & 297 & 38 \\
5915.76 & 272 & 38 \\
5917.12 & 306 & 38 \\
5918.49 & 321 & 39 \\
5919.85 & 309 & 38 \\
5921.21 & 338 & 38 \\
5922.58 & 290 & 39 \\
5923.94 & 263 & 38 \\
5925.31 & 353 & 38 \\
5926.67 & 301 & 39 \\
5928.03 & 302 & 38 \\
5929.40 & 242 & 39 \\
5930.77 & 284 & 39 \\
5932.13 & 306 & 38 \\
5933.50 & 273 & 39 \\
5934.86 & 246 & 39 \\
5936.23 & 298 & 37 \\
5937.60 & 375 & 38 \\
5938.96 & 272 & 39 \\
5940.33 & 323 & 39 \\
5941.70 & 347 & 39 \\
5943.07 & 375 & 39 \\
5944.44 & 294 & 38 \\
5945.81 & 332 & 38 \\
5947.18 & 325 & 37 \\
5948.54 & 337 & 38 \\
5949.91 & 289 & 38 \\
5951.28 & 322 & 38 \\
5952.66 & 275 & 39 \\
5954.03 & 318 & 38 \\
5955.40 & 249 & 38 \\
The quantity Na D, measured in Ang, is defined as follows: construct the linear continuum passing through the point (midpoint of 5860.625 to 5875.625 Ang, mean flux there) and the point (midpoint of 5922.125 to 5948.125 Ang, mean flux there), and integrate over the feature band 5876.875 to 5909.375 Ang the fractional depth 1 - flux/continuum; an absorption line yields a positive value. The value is 2.4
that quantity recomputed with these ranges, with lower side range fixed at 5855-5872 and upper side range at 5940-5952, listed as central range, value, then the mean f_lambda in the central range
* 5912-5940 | 2.1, 296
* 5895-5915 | 2.2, 278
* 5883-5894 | 1.2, 274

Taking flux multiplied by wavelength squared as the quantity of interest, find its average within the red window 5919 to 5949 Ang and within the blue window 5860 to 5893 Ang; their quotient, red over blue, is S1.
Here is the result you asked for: 1.04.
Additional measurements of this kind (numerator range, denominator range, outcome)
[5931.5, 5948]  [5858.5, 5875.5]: 1.04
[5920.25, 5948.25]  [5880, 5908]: 1.10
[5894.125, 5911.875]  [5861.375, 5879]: 0.89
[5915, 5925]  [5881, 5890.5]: 1.08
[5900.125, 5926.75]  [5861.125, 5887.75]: 0.94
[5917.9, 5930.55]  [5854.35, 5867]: 1.08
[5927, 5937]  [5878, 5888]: 0.94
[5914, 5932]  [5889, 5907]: 1.06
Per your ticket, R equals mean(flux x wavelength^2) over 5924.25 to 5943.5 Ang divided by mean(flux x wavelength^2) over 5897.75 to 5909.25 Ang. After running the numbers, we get 1.11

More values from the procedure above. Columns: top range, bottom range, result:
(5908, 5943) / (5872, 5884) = 0.92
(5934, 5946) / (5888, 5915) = 1.16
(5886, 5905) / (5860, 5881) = 0.89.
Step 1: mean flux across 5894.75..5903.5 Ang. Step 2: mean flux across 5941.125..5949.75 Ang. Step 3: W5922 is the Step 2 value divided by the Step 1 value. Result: 1.17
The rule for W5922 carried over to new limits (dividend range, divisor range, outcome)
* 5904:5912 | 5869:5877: 0.80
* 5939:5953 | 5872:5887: 1.02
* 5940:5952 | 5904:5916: 1.19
